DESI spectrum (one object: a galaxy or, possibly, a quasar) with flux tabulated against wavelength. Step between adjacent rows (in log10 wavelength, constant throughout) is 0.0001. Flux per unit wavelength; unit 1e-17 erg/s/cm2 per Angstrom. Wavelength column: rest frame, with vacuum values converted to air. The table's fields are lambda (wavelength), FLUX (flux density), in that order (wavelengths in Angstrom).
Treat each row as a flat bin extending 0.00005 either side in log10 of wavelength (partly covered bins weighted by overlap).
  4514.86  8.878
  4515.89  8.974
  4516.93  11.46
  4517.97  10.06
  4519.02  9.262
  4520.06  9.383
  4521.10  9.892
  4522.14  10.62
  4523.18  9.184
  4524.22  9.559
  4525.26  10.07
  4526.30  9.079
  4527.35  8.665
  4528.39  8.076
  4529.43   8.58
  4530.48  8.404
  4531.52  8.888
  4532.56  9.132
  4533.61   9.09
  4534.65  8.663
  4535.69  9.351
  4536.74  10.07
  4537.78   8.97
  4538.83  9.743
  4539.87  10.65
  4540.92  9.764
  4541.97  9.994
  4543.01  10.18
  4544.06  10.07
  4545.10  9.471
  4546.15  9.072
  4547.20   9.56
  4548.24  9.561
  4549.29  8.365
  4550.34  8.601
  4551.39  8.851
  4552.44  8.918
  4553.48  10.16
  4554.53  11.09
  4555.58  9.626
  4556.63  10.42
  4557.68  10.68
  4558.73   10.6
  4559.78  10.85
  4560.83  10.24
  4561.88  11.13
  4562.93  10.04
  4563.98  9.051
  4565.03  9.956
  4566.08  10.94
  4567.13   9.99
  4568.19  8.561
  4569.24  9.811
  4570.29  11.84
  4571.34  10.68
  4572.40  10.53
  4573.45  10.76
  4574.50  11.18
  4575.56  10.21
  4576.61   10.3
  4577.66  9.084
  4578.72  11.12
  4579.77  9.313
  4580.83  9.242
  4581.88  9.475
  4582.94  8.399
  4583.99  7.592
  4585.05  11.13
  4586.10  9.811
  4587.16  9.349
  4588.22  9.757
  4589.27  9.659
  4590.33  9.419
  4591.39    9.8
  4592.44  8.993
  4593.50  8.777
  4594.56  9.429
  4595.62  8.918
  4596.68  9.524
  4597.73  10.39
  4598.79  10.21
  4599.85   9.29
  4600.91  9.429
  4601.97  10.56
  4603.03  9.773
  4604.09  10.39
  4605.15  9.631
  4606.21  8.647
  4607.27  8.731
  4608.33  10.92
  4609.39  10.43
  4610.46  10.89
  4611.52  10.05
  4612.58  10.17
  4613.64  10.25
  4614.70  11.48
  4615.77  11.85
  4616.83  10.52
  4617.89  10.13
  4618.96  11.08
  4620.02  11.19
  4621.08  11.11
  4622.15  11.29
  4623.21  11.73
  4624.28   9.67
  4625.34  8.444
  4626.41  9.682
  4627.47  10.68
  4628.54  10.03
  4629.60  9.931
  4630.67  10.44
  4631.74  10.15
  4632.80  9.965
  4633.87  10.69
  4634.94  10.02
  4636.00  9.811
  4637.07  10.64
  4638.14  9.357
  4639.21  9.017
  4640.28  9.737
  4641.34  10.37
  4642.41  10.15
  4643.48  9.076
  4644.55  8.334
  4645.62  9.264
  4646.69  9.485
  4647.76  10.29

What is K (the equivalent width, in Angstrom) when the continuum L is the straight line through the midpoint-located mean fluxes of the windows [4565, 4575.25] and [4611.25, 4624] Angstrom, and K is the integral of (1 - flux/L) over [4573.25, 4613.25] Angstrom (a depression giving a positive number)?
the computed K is 3.4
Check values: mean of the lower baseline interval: 10.4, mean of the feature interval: 9.75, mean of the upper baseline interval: 10.9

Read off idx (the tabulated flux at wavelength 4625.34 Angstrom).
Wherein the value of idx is 8.444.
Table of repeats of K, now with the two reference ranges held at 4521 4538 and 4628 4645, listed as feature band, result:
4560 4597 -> -1.3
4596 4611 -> -0.4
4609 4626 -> -1.6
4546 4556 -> -0.1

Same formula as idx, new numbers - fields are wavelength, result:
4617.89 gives 10.13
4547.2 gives 9.56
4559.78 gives 10.85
